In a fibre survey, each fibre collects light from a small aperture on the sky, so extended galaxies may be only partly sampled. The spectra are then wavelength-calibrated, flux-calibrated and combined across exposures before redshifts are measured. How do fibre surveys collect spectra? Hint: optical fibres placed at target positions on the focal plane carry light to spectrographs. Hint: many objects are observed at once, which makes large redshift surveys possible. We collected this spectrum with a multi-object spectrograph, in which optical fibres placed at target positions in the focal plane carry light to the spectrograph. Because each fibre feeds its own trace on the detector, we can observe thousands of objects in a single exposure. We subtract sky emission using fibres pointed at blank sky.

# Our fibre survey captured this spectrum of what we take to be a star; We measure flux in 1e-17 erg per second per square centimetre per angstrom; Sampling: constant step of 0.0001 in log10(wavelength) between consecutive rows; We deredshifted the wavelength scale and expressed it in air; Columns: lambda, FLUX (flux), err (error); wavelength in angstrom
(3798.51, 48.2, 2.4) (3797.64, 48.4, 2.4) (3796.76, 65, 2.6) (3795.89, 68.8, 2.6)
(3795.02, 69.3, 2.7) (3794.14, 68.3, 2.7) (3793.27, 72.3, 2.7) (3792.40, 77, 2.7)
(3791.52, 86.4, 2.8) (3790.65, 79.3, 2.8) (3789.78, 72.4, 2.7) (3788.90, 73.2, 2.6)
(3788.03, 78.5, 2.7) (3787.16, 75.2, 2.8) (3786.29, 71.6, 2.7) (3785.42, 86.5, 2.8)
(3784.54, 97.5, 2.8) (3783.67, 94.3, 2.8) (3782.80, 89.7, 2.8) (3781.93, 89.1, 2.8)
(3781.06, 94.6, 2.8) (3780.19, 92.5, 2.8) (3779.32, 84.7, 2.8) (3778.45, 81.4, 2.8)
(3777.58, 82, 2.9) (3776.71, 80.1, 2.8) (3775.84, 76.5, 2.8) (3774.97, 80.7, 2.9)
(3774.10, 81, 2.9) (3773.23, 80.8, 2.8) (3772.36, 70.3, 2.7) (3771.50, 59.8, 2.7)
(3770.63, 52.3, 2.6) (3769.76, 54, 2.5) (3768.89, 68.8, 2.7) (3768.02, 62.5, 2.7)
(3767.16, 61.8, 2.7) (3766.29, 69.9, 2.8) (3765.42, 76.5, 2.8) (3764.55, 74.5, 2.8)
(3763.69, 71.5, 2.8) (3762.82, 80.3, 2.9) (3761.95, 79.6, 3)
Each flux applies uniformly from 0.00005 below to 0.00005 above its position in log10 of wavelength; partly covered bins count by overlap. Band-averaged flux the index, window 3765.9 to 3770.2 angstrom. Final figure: 63.3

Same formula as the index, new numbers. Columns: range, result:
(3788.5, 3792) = 77.7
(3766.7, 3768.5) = 62.5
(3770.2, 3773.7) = 66.1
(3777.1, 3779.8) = 82.8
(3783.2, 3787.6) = 85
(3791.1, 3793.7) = 78.4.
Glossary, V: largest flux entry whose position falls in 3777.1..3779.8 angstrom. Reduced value 84.7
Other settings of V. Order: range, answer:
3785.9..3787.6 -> 75.2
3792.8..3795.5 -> 72.3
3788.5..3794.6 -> 86.4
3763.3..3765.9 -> 76.5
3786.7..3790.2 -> 78.5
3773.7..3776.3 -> 81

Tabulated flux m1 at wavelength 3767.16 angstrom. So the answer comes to 61.8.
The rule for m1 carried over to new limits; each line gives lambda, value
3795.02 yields 69.3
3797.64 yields 48.4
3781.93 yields 89.1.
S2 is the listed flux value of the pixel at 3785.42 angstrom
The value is 86.5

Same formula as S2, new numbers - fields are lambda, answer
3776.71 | 80.1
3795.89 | 68.8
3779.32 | 84.7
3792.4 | 77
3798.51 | 48.2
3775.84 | 76.5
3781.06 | 94.6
